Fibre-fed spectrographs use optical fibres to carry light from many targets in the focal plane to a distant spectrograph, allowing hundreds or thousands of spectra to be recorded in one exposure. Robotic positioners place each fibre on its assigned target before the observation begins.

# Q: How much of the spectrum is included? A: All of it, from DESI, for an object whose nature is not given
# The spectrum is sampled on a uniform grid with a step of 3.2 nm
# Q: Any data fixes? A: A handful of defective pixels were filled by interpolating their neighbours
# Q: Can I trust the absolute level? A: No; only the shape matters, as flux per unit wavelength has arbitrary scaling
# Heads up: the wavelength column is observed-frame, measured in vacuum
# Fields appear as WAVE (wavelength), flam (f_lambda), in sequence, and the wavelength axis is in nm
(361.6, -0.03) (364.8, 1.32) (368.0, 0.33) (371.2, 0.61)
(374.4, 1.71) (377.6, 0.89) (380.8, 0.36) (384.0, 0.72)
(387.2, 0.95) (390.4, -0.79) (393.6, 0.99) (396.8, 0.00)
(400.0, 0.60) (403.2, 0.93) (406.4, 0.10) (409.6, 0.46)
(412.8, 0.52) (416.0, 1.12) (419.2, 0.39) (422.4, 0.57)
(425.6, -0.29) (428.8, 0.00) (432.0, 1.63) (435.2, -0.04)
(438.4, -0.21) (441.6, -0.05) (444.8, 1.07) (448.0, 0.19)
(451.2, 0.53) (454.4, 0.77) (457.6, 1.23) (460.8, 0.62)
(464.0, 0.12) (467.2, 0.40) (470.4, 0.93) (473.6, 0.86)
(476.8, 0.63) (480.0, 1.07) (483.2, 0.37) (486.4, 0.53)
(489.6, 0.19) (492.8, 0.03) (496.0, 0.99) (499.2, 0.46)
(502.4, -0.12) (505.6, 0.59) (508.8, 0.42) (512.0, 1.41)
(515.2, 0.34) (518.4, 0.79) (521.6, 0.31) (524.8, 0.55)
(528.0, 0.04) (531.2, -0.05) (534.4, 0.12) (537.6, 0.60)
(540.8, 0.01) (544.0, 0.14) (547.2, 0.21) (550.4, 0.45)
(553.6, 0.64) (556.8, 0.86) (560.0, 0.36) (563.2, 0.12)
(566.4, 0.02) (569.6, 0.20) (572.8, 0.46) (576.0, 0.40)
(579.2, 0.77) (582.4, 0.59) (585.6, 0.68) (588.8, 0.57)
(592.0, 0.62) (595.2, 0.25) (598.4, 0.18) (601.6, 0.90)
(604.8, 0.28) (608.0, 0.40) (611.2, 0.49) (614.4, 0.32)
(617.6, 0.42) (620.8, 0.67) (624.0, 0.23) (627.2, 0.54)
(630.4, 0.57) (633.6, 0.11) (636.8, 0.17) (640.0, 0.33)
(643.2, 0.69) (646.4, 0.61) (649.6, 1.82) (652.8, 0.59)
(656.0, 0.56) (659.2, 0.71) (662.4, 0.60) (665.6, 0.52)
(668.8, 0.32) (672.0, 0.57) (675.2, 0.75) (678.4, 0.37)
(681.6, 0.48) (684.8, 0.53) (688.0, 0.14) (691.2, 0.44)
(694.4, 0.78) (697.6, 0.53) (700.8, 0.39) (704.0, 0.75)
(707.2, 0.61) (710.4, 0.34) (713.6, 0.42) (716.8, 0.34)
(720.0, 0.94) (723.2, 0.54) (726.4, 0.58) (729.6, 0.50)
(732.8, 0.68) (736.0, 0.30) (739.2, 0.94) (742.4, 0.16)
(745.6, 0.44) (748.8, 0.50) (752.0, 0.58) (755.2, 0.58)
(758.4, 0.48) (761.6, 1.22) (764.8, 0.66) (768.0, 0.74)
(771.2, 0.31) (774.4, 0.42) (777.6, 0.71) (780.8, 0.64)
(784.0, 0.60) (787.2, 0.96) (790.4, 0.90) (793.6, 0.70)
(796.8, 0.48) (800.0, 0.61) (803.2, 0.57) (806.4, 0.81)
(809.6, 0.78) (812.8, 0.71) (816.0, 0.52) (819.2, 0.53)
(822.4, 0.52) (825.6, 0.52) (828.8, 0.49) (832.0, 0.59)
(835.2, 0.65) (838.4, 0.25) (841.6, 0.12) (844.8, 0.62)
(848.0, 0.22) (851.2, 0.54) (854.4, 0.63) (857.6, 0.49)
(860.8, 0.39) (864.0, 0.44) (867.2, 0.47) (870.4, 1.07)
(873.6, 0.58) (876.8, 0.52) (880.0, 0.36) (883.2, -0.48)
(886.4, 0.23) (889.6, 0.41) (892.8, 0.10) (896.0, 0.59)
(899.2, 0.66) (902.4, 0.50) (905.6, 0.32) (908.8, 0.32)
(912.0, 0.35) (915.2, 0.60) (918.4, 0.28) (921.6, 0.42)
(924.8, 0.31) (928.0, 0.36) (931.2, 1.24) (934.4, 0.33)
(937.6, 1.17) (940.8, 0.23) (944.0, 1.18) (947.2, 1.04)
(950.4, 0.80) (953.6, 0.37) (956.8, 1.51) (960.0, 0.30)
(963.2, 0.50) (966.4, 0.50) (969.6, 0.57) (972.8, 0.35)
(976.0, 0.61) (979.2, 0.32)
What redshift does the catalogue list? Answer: 0.739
